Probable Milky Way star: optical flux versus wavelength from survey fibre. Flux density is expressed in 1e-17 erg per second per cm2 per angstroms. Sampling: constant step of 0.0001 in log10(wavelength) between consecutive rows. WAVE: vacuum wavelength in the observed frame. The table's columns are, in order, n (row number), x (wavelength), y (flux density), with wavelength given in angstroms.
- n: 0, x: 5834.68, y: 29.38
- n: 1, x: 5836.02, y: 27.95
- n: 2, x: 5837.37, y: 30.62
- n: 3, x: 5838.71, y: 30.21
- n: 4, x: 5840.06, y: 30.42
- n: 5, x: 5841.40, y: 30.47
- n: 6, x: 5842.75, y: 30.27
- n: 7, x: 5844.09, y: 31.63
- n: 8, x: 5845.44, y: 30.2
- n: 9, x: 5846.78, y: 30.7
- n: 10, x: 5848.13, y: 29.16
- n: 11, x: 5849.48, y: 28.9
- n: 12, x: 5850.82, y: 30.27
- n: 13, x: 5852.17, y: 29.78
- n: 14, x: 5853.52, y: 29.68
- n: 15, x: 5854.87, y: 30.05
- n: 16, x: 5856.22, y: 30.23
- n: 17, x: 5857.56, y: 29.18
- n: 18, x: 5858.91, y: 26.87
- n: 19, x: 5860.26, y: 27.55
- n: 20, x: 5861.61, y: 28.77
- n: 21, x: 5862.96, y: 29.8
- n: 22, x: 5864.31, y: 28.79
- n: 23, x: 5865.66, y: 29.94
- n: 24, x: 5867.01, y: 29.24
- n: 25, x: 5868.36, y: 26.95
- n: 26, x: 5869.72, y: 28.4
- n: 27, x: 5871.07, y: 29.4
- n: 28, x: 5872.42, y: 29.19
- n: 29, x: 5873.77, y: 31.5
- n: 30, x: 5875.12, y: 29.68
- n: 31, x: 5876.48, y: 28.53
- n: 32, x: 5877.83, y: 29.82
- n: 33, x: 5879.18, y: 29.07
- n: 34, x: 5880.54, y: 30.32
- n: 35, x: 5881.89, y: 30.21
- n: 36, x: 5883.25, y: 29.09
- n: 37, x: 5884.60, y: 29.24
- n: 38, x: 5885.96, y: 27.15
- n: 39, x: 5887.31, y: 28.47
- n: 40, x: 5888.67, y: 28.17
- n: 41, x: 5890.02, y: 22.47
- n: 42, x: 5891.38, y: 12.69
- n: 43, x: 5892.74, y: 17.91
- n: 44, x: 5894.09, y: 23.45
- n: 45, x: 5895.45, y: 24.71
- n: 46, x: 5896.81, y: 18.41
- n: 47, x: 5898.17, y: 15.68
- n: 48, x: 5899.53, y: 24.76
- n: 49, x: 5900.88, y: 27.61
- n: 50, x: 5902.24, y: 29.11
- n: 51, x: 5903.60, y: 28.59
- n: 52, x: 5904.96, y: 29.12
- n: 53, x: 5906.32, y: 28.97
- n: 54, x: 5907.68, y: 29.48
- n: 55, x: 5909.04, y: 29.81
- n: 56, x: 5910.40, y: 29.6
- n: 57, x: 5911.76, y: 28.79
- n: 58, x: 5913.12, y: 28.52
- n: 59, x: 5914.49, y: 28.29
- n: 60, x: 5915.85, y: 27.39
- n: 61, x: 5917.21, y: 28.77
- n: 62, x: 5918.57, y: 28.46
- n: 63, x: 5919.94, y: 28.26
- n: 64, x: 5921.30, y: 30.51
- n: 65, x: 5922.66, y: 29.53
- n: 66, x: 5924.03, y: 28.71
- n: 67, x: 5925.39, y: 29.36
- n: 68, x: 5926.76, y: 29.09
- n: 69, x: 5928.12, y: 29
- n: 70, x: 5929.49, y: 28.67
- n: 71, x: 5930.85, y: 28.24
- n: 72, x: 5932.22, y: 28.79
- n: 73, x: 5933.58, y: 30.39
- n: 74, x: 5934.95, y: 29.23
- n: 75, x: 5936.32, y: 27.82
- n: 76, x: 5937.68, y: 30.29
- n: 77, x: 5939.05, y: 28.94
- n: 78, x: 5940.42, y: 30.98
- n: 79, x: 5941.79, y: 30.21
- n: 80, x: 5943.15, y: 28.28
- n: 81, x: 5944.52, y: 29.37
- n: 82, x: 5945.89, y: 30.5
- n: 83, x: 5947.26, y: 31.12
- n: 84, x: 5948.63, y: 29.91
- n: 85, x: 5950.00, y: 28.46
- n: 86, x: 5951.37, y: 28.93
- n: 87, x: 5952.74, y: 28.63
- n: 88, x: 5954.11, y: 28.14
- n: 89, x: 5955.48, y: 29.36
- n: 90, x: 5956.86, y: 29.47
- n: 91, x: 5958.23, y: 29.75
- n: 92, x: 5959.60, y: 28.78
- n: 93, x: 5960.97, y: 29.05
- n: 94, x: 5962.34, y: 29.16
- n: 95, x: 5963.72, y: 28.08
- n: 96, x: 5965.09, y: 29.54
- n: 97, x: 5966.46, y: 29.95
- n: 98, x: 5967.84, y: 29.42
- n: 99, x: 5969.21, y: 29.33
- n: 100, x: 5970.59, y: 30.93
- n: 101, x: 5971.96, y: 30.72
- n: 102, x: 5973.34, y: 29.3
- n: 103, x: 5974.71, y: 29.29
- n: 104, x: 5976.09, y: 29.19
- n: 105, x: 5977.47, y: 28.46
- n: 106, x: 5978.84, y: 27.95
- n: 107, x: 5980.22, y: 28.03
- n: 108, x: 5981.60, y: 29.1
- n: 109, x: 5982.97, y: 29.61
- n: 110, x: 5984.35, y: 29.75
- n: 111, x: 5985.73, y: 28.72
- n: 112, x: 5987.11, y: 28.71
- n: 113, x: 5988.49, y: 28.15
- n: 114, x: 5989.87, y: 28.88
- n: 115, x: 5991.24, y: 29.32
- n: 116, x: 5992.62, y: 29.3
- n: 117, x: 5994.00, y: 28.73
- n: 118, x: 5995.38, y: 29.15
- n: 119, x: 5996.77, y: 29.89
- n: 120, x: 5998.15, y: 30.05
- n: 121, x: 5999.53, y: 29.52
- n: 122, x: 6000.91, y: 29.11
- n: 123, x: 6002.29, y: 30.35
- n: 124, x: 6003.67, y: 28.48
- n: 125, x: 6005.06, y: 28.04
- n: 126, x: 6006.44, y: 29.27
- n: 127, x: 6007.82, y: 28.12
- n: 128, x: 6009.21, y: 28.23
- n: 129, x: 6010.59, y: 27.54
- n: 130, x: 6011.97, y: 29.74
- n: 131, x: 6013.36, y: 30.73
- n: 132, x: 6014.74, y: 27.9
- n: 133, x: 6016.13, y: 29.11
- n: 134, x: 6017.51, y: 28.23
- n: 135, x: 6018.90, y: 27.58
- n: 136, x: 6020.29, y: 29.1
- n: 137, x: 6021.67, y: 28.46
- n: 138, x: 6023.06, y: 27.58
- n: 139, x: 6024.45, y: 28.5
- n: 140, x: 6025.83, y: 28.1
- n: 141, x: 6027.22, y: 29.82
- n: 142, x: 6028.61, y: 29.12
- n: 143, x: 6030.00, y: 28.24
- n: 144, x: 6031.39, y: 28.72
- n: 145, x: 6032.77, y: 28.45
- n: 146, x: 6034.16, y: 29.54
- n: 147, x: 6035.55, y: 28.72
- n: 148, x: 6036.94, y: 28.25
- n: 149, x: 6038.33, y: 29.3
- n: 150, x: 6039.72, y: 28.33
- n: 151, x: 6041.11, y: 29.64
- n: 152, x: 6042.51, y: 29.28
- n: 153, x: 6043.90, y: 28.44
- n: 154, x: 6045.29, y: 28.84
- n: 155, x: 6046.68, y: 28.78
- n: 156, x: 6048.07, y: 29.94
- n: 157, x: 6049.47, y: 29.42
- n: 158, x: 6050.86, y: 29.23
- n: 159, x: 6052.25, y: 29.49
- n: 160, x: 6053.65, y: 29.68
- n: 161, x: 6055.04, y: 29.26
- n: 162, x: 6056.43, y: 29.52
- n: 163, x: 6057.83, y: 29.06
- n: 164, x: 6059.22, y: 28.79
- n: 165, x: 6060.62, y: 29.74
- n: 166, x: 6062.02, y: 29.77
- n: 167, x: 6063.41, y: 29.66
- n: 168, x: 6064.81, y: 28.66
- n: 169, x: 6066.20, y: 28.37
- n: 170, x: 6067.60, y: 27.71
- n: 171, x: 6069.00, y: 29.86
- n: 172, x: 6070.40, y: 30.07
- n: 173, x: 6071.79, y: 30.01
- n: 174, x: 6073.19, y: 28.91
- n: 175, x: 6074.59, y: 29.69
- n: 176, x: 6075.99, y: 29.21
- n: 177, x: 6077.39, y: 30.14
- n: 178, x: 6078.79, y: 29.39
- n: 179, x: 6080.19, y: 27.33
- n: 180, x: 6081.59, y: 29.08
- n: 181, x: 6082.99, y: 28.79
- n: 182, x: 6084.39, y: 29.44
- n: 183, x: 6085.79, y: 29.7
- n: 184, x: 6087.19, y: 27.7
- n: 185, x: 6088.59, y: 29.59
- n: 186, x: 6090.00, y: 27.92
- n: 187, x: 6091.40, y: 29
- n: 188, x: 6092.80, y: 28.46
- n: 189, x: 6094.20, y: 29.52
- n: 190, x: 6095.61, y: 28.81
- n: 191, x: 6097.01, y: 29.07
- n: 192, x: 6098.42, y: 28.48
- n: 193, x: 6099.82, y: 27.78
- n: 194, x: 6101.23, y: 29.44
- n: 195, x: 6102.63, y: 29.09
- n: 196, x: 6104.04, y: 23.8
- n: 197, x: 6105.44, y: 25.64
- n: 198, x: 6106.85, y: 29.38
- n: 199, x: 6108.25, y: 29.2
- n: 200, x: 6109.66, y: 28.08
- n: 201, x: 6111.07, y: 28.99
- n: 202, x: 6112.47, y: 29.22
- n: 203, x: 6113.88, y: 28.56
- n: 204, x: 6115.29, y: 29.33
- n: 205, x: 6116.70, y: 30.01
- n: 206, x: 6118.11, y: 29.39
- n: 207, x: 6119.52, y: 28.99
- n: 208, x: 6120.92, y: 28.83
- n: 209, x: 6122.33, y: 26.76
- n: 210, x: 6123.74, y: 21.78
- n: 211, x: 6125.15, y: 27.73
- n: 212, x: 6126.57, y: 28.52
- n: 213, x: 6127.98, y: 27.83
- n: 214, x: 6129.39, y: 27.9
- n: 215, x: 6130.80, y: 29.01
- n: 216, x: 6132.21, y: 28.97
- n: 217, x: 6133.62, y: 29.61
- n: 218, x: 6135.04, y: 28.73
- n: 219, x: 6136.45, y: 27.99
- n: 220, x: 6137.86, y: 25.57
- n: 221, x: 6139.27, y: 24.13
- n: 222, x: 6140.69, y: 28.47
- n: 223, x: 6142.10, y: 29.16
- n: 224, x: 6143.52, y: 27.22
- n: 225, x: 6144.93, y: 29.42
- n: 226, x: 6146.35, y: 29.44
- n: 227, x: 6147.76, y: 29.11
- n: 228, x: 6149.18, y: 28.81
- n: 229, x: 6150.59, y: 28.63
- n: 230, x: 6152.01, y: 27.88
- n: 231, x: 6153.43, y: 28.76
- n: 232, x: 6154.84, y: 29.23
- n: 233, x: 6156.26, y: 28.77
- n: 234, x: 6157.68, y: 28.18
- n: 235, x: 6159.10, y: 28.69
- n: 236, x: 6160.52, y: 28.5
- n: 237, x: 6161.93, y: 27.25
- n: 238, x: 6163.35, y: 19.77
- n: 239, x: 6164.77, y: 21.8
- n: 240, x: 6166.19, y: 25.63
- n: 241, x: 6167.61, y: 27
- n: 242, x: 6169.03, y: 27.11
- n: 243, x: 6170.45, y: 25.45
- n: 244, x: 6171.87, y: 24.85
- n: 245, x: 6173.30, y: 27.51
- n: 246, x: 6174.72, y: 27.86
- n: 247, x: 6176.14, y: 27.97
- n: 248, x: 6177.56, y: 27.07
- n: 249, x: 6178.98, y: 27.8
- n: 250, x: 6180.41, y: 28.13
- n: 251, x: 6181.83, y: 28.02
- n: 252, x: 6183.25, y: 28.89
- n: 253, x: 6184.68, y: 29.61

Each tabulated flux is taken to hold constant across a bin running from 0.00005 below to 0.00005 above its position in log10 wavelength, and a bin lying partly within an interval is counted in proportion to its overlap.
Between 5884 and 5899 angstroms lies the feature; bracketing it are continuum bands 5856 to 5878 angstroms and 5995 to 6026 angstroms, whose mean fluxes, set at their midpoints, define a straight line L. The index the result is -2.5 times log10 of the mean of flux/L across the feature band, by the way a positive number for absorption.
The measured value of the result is 0.27 mag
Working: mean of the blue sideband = 29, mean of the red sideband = 28.8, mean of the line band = 22.6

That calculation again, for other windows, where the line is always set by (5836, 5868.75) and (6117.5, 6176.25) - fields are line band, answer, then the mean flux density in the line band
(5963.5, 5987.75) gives -0.021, 29.2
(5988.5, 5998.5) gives -0.025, 29.2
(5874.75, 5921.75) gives 0.092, 26.9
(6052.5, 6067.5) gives -0.042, 29.2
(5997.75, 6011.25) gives -0.014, 28.9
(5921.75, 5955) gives -0.013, 29.3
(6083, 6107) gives -0.021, 28.4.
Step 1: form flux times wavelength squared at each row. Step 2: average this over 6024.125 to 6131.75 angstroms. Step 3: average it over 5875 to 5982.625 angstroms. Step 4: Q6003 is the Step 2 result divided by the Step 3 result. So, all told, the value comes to 1.07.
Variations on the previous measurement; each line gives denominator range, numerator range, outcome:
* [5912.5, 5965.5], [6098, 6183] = 1.02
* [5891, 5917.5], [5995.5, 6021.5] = 1.17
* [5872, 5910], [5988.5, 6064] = 1.14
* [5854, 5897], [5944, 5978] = 1.10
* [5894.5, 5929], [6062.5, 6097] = 1.11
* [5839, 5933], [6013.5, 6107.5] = 1.09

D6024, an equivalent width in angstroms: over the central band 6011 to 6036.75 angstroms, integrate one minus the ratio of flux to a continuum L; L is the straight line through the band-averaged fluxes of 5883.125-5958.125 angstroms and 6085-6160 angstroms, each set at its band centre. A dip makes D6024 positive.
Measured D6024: -0.6 angstroms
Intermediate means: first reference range 27.7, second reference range 28.3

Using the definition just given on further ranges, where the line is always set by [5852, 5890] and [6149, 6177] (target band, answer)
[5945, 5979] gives -1.21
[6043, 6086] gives -2.46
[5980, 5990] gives -0.25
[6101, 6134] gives -1.05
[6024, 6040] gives -0.52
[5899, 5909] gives 0.13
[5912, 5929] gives -0.11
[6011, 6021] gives -0.32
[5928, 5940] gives -0.23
